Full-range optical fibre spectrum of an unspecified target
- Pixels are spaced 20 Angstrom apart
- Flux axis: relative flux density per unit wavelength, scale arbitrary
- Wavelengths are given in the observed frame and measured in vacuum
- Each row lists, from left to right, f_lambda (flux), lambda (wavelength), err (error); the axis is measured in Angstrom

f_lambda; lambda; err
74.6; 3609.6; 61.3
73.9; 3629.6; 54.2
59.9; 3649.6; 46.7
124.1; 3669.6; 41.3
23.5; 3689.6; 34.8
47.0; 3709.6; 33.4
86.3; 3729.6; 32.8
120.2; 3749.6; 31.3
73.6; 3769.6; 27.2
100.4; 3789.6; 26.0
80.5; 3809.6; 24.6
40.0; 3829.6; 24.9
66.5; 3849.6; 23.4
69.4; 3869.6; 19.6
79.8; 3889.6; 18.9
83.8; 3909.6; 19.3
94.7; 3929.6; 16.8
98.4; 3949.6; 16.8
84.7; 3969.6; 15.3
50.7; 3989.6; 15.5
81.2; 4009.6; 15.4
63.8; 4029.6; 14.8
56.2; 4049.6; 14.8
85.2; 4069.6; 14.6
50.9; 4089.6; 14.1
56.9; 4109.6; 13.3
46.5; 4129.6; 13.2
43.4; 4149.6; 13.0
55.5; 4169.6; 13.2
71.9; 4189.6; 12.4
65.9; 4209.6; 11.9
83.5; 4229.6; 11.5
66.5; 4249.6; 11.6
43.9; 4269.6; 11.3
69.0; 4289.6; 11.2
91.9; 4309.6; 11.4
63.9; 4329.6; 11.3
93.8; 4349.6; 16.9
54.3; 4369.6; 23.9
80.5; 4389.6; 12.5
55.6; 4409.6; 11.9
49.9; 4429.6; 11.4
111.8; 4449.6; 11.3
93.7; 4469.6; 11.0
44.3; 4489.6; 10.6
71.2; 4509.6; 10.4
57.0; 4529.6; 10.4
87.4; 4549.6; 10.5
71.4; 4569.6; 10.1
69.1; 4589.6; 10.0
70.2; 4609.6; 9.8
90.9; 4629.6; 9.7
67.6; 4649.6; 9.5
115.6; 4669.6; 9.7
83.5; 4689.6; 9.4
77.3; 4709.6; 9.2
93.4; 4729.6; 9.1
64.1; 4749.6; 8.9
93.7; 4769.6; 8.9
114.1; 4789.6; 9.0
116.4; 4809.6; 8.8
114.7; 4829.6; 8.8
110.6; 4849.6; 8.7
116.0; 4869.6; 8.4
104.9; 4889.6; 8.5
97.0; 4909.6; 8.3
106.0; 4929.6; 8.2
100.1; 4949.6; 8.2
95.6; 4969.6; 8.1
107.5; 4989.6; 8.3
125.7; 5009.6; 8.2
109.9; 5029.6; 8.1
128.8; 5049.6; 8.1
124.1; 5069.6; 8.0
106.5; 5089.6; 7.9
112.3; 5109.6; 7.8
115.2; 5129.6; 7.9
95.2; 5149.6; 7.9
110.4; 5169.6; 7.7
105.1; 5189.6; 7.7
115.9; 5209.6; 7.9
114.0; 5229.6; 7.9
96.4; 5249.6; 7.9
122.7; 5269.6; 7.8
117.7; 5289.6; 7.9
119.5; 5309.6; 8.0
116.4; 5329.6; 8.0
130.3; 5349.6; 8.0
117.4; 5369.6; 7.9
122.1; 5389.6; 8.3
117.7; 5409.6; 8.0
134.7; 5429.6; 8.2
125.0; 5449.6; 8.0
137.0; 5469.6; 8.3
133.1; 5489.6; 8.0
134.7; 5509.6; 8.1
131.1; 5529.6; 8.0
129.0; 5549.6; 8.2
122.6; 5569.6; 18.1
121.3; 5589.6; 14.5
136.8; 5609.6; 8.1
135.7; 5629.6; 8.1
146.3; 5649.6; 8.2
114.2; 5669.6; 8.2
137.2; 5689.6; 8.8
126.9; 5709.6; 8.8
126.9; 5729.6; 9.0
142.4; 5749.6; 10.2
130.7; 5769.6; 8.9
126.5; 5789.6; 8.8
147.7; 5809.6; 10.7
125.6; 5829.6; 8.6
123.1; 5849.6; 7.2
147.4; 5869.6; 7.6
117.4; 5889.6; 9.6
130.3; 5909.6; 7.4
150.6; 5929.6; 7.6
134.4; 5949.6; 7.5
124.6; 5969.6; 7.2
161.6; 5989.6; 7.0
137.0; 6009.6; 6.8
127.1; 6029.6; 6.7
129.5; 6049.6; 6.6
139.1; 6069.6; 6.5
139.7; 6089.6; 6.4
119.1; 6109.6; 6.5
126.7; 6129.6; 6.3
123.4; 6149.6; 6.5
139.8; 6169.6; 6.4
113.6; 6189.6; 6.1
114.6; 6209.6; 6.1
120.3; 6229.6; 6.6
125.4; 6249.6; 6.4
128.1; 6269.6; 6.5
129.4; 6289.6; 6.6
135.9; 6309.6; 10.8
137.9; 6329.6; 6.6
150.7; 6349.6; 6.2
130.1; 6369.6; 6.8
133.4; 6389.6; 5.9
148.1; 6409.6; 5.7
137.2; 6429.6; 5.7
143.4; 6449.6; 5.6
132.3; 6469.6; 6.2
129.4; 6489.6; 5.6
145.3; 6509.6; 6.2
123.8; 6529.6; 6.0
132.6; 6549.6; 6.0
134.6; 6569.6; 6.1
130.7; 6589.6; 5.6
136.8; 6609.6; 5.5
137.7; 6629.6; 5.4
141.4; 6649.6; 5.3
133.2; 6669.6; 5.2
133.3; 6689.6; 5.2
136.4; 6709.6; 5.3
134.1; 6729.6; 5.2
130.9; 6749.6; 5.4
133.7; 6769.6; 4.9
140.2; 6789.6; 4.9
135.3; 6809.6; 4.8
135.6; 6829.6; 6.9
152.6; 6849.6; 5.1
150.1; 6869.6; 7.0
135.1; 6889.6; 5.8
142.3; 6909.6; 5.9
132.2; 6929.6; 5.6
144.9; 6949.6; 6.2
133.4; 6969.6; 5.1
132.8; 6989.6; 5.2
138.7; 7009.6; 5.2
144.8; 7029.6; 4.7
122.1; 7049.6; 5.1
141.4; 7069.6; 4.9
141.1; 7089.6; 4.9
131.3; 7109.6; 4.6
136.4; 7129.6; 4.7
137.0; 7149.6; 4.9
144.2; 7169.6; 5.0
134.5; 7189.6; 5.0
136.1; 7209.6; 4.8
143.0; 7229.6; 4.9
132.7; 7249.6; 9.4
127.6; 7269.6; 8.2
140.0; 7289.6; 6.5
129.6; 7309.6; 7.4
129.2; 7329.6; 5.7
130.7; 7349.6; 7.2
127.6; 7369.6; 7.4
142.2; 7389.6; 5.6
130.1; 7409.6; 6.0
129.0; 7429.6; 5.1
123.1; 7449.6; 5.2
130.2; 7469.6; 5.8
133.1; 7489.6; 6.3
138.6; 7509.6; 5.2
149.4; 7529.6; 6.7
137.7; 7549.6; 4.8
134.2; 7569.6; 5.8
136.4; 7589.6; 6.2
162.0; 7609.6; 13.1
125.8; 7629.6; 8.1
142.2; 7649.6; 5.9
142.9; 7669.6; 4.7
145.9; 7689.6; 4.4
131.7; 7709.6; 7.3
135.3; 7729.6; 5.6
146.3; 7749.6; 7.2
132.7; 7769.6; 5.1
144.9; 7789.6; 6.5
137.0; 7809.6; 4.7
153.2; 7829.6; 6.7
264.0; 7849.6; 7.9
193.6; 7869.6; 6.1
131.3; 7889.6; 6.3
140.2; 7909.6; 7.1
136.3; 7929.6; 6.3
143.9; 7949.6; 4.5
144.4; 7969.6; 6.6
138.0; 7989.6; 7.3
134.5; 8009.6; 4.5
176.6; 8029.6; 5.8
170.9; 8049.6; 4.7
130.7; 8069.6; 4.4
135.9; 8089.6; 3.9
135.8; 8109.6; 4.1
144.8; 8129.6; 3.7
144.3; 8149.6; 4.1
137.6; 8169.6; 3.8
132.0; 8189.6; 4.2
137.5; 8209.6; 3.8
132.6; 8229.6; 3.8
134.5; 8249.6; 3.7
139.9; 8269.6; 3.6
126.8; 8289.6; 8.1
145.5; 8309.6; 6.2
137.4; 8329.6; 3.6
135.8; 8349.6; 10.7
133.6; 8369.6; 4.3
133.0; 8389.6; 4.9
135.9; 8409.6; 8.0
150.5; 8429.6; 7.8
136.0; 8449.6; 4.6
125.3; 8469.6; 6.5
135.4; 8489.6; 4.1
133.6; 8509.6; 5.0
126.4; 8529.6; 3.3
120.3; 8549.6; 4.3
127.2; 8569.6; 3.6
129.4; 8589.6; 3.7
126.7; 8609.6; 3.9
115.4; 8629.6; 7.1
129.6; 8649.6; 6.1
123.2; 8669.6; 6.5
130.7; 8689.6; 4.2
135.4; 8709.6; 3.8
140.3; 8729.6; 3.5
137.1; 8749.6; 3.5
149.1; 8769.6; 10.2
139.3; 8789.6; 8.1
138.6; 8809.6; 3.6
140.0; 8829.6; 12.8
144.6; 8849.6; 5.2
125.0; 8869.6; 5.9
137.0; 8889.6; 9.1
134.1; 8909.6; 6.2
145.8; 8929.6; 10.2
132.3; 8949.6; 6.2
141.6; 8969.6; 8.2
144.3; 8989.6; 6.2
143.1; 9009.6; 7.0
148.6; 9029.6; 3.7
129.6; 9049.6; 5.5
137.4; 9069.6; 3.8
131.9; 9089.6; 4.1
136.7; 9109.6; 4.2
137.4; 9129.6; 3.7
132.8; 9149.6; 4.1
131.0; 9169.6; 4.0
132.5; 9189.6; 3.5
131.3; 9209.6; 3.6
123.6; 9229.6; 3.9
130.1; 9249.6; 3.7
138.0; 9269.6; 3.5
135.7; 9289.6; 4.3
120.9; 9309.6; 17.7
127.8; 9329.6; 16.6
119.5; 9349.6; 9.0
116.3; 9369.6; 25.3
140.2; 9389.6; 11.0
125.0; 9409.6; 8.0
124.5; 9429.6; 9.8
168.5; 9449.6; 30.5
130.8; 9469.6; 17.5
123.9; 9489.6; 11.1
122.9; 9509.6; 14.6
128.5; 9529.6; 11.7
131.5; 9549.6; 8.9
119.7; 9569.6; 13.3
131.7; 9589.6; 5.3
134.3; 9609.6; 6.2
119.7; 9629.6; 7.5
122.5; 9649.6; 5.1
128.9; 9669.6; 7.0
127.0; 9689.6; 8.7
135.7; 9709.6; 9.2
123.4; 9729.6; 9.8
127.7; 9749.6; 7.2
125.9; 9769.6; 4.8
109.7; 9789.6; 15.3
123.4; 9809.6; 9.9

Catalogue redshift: 0.20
